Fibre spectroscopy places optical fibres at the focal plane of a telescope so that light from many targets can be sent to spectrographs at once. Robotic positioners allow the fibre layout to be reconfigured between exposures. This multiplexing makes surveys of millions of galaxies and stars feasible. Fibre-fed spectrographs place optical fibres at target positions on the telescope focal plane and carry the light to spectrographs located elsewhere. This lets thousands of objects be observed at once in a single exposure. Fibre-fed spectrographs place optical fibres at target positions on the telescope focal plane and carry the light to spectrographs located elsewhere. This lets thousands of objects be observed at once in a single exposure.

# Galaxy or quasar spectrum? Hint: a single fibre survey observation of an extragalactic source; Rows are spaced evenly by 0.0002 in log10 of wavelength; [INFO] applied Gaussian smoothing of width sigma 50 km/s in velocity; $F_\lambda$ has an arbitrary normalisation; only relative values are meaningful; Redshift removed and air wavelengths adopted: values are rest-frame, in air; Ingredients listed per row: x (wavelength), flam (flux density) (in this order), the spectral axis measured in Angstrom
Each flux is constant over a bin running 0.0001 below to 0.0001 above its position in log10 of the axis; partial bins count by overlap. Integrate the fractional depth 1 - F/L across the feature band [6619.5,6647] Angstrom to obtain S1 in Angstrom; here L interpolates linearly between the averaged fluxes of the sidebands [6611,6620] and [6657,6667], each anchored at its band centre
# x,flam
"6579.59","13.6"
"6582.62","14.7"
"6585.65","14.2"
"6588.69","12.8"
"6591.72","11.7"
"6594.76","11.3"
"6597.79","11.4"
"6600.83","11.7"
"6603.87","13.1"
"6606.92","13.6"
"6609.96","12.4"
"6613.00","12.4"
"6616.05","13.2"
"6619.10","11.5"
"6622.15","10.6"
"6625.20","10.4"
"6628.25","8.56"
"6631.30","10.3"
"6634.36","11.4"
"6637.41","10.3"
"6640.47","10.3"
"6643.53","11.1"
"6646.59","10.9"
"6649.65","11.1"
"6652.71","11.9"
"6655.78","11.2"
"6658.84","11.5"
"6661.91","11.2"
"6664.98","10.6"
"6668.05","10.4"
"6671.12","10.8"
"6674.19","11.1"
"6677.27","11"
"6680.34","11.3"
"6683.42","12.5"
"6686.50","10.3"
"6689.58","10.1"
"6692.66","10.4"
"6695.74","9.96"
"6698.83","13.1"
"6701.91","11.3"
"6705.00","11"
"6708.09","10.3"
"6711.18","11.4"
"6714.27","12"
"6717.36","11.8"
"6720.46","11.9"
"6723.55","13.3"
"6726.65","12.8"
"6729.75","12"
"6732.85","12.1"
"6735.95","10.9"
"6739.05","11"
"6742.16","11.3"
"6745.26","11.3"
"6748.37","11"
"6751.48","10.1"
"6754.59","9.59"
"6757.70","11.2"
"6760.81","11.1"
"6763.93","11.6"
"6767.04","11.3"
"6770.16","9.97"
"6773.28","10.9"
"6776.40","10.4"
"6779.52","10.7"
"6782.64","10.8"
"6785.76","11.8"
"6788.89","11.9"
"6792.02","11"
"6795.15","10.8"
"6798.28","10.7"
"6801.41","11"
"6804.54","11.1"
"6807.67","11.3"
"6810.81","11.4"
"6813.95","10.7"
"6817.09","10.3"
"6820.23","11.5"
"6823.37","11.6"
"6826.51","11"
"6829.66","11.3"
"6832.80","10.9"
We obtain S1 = 3.34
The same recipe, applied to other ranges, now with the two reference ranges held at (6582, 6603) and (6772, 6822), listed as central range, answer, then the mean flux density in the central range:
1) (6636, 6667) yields 2.7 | 11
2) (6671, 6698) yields 2.1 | 10.9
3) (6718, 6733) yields -1.2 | 12.4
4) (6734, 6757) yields 1.2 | 10.8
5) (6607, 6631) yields 1.8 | 11.4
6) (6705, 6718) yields 0.4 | 11.3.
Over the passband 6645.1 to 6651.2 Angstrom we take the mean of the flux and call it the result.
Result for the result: 11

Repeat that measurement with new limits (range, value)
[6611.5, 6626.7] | 11.6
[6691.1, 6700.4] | 11.2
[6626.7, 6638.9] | 10.1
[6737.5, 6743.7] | 11.1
